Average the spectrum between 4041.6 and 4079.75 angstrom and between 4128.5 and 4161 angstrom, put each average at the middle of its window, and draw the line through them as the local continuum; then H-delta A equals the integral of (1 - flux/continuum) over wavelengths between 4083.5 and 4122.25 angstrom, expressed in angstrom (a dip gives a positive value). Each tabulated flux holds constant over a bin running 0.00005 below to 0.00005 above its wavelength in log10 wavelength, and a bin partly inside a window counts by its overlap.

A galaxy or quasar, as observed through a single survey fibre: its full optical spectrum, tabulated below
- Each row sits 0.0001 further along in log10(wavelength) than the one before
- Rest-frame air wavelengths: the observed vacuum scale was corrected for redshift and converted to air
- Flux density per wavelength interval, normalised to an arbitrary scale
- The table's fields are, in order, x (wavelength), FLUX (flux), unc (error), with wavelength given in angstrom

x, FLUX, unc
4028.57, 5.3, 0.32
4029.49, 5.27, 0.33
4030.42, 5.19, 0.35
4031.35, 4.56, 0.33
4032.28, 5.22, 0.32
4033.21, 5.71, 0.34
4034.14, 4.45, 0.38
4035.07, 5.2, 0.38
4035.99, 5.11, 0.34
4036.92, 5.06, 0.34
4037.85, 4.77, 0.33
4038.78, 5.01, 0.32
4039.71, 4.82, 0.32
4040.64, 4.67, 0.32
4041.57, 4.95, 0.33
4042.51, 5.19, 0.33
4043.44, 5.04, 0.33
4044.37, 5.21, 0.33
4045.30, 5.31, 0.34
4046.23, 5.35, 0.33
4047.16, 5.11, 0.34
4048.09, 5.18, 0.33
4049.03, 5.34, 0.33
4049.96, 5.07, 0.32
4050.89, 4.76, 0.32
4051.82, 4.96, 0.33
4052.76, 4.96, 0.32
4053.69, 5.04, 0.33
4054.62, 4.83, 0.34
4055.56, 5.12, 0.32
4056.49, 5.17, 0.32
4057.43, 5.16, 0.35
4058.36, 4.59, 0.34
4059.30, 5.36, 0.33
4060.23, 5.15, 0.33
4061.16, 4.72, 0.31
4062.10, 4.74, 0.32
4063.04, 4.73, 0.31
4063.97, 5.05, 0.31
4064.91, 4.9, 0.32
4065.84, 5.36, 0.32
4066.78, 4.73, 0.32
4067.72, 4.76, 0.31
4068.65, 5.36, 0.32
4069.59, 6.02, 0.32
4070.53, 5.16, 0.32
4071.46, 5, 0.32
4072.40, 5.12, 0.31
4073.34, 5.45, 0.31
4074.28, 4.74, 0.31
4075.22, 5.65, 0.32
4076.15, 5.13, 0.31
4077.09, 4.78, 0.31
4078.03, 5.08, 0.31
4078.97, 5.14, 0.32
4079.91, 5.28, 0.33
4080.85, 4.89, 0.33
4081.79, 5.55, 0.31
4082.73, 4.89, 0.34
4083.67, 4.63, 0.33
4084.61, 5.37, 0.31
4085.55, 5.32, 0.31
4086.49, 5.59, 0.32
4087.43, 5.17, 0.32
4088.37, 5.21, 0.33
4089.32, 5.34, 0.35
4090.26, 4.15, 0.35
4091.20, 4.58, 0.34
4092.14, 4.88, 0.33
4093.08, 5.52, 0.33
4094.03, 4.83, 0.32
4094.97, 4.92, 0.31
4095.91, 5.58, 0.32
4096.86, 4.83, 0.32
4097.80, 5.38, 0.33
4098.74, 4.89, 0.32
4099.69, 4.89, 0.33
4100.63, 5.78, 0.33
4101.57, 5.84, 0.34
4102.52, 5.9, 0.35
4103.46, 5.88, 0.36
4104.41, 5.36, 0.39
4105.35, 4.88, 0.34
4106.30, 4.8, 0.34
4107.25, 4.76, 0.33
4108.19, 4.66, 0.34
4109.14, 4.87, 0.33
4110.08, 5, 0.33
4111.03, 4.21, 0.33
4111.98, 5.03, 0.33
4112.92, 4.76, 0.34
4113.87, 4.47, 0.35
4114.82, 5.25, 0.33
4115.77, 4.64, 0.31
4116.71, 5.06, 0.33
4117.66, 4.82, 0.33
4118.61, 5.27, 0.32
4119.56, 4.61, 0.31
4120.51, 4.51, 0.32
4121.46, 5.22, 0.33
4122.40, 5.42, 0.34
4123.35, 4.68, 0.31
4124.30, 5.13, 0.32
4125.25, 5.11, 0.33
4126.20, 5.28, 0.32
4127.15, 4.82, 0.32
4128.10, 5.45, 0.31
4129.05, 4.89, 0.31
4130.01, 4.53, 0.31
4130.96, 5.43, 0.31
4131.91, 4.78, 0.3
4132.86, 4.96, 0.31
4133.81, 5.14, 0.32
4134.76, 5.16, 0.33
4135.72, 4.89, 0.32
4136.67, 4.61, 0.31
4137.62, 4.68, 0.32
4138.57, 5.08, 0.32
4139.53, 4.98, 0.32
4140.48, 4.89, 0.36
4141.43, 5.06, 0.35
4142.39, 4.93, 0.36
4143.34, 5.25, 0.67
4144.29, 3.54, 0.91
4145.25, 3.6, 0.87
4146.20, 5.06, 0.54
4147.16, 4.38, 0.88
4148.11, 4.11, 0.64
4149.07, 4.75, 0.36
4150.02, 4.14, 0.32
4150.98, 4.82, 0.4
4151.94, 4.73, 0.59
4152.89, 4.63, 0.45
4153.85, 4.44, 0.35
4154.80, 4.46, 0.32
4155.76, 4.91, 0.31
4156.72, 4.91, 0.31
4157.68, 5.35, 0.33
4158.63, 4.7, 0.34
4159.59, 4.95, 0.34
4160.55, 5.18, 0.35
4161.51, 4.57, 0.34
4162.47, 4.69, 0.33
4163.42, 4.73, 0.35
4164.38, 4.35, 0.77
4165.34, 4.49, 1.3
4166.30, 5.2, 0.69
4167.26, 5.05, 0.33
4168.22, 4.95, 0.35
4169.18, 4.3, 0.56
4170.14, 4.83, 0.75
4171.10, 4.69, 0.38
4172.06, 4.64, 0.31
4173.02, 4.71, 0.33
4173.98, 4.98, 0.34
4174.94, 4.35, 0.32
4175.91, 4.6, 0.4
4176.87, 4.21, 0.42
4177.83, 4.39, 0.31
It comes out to -1.0 angstrom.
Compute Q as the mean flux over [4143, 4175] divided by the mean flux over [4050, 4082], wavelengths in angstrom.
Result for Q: 0.92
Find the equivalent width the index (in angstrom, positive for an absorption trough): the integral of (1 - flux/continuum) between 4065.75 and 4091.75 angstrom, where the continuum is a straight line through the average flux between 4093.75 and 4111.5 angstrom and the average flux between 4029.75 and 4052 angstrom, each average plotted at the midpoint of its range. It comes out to -0.1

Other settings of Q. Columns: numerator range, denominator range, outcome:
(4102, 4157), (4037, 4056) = 0.96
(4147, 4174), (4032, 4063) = 0.94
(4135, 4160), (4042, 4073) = 0.92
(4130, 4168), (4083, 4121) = 0.94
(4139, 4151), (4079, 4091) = 0.90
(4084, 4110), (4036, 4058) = 1.02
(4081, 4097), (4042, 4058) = 1.00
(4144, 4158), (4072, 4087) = 0.88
